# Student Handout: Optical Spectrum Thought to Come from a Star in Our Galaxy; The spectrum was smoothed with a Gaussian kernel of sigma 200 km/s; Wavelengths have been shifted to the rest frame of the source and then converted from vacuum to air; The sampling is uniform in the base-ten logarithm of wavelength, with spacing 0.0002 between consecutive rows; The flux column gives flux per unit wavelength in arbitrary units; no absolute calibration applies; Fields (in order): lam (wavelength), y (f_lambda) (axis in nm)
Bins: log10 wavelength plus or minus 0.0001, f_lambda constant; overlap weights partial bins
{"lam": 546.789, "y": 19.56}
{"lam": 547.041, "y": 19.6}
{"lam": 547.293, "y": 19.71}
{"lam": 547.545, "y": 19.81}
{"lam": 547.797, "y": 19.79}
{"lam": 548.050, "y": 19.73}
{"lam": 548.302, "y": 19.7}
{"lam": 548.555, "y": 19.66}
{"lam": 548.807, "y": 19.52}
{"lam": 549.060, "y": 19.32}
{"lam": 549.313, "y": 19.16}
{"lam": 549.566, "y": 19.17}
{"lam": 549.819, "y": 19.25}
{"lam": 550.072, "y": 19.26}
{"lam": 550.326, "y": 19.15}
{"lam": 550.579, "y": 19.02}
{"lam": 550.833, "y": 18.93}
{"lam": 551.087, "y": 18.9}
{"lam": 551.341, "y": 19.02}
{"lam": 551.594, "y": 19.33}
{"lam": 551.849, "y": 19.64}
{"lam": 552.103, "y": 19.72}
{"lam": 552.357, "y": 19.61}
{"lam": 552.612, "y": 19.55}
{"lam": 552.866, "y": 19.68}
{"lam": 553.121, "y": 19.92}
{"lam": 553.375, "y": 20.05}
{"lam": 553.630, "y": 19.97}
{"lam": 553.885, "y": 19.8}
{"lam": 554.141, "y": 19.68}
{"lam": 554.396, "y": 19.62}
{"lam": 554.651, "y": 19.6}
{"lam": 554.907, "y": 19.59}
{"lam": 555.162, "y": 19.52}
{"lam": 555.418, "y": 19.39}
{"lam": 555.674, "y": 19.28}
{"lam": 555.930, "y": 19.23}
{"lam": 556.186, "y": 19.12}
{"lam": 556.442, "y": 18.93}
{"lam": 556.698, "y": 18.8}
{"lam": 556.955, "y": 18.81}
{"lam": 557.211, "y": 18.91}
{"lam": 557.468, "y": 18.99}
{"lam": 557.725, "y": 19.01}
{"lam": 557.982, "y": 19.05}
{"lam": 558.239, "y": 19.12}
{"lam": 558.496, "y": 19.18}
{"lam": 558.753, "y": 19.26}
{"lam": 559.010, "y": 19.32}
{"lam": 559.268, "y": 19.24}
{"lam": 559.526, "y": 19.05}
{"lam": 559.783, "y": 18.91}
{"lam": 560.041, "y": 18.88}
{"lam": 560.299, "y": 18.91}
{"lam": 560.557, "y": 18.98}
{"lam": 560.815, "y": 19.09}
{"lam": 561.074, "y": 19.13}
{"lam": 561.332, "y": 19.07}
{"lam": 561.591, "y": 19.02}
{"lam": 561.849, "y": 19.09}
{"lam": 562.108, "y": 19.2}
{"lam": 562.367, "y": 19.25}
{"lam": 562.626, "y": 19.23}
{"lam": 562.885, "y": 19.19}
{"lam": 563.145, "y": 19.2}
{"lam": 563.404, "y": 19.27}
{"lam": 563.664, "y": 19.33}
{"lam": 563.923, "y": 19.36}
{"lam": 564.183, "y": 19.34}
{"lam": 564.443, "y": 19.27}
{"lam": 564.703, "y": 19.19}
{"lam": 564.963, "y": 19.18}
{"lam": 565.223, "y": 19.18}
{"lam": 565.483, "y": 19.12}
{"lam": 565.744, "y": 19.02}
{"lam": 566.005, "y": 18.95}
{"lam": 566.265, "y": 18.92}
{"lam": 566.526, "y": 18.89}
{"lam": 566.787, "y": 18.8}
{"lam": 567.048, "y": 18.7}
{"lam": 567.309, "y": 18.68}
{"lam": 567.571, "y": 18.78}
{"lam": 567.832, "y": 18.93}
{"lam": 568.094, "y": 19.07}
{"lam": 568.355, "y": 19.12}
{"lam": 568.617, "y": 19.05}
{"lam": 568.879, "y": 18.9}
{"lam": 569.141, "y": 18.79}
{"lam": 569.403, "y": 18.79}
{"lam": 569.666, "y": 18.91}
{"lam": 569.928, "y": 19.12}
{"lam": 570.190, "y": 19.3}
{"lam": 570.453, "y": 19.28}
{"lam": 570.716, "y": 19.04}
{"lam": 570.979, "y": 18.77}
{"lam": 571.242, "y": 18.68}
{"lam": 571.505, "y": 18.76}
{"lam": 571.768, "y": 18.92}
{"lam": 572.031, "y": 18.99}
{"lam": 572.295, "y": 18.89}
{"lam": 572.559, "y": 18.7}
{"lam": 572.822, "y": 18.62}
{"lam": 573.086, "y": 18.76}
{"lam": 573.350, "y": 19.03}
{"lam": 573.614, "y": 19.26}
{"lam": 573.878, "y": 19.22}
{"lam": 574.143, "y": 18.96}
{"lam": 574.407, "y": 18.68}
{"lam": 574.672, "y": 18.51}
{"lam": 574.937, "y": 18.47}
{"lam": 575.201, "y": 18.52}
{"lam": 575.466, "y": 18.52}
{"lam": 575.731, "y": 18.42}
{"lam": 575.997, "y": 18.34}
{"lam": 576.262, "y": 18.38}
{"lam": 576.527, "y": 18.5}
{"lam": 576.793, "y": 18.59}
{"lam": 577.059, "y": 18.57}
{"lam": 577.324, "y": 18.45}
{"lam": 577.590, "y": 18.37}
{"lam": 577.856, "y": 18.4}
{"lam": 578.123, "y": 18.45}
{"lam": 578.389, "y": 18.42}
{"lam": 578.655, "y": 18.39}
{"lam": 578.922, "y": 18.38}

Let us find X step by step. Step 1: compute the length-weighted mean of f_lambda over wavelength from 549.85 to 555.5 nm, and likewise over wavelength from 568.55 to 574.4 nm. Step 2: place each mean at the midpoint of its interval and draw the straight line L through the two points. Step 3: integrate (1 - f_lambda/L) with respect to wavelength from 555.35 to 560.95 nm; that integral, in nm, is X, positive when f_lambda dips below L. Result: 0.08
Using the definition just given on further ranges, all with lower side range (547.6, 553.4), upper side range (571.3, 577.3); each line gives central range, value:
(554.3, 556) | -0.02 nm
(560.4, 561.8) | 0.00 nm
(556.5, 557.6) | 0.02 nm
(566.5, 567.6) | 0.01 nm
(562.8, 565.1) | -0.03 nm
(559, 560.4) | 0.01 nm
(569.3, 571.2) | -0.02 nm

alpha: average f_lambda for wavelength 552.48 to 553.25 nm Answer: 19.7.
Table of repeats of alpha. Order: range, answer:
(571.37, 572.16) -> 18.9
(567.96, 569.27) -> 19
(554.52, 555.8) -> 19.5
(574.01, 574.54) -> 18.8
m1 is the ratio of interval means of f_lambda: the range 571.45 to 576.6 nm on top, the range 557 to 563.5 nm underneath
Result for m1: 0.98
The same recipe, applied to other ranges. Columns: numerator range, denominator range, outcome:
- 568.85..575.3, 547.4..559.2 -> 0.97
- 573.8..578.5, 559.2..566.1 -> 0.97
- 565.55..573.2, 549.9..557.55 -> 0.98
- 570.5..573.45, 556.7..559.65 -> 0.99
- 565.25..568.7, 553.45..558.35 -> 0.98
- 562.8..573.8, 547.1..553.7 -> 0.98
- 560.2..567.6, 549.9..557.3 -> 0.98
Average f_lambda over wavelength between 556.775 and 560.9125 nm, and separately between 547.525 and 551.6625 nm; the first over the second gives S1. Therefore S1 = 0.99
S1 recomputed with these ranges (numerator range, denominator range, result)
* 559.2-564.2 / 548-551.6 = 0.99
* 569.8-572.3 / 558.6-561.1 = 0.99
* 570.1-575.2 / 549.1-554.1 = 0.97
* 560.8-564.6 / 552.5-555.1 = 0.97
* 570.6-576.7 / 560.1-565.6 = 0.98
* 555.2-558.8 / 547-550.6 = 0.98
